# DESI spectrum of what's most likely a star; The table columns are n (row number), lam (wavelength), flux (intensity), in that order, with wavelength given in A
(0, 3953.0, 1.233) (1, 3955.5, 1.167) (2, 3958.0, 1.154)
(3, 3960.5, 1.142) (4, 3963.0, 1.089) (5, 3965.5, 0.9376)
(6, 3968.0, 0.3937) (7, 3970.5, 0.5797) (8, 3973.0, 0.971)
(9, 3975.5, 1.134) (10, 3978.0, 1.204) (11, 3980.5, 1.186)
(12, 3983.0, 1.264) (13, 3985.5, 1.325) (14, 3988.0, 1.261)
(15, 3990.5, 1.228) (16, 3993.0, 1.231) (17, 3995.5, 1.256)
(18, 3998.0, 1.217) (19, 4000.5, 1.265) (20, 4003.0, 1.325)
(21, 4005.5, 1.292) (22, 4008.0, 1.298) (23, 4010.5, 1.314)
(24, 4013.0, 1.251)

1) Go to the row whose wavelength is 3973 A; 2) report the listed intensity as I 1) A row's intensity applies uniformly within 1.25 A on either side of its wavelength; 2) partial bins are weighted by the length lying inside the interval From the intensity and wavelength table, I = 0.971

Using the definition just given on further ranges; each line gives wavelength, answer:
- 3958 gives 1.154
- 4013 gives 1.251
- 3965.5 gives 0.9376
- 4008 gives 1.298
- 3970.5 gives 0.5797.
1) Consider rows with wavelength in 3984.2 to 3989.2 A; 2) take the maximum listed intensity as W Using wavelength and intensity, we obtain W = 1.325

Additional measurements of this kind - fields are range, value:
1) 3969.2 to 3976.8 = 1.134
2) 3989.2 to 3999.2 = 1.256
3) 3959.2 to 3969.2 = 1.142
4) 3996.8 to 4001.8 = 1.265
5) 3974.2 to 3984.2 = 1.264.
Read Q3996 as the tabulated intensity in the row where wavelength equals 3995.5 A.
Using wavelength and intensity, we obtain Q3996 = 1.256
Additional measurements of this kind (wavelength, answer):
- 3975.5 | 1.134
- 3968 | 0.3937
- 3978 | 1.204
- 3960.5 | 1.142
